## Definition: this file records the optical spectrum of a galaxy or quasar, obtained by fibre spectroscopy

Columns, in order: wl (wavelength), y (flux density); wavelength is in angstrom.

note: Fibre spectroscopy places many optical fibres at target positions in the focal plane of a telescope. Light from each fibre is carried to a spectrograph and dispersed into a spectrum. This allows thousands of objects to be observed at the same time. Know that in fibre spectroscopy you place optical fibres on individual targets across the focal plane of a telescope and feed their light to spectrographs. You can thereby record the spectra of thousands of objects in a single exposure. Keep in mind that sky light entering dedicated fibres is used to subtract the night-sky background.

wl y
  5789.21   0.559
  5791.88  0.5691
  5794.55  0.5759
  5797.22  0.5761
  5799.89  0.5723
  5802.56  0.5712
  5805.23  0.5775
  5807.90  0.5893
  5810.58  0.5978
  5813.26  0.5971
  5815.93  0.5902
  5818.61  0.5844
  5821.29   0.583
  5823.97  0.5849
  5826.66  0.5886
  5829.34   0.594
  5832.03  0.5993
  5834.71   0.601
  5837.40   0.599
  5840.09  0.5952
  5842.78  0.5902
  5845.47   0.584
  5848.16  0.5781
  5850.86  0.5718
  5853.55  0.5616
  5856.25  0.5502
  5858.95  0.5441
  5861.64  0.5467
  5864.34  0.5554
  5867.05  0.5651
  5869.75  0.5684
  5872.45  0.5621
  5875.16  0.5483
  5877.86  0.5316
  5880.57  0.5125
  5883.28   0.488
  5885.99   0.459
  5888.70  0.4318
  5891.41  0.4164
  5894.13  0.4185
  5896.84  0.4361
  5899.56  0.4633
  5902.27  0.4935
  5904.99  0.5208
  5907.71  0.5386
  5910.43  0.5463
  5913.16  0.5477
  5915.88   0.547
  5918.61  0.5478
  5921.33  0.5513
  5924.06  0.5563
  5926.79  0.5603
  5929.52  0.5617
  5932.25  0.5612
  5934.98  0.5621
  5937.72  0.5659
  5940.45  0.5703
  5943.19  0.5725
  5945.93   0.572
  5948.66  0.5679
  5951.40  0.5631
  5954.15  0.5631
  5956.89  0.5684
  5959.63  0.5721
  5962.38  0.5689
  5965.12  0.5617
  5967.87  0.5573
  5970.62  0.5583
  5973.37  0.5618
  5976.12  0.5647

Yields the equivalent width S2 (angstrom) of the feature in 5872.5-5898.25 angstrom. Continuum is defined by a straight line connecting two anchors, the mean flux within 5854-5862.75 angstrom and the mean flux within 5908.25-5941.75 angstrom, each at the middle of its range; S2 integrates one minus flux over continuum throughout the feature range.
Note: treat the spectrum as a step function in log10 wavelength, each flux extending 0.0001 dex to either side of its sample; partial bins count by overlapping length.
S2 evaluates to 3.5 angstrom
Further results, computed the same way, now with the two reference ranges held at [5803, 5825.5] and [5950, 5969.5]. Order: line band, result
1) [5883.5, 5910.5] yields 4.9 angstrom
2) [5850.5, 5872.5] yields 0.9 angstrom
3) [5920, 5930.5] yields 0.2 angstrom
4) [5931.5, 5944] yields 0.0 angstrom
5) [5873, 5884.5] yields 1.1 angstrom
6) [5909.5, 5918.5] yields 0.4 angstrom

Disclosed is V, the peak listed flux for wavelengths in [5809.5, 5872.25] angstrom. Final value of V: 0.601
